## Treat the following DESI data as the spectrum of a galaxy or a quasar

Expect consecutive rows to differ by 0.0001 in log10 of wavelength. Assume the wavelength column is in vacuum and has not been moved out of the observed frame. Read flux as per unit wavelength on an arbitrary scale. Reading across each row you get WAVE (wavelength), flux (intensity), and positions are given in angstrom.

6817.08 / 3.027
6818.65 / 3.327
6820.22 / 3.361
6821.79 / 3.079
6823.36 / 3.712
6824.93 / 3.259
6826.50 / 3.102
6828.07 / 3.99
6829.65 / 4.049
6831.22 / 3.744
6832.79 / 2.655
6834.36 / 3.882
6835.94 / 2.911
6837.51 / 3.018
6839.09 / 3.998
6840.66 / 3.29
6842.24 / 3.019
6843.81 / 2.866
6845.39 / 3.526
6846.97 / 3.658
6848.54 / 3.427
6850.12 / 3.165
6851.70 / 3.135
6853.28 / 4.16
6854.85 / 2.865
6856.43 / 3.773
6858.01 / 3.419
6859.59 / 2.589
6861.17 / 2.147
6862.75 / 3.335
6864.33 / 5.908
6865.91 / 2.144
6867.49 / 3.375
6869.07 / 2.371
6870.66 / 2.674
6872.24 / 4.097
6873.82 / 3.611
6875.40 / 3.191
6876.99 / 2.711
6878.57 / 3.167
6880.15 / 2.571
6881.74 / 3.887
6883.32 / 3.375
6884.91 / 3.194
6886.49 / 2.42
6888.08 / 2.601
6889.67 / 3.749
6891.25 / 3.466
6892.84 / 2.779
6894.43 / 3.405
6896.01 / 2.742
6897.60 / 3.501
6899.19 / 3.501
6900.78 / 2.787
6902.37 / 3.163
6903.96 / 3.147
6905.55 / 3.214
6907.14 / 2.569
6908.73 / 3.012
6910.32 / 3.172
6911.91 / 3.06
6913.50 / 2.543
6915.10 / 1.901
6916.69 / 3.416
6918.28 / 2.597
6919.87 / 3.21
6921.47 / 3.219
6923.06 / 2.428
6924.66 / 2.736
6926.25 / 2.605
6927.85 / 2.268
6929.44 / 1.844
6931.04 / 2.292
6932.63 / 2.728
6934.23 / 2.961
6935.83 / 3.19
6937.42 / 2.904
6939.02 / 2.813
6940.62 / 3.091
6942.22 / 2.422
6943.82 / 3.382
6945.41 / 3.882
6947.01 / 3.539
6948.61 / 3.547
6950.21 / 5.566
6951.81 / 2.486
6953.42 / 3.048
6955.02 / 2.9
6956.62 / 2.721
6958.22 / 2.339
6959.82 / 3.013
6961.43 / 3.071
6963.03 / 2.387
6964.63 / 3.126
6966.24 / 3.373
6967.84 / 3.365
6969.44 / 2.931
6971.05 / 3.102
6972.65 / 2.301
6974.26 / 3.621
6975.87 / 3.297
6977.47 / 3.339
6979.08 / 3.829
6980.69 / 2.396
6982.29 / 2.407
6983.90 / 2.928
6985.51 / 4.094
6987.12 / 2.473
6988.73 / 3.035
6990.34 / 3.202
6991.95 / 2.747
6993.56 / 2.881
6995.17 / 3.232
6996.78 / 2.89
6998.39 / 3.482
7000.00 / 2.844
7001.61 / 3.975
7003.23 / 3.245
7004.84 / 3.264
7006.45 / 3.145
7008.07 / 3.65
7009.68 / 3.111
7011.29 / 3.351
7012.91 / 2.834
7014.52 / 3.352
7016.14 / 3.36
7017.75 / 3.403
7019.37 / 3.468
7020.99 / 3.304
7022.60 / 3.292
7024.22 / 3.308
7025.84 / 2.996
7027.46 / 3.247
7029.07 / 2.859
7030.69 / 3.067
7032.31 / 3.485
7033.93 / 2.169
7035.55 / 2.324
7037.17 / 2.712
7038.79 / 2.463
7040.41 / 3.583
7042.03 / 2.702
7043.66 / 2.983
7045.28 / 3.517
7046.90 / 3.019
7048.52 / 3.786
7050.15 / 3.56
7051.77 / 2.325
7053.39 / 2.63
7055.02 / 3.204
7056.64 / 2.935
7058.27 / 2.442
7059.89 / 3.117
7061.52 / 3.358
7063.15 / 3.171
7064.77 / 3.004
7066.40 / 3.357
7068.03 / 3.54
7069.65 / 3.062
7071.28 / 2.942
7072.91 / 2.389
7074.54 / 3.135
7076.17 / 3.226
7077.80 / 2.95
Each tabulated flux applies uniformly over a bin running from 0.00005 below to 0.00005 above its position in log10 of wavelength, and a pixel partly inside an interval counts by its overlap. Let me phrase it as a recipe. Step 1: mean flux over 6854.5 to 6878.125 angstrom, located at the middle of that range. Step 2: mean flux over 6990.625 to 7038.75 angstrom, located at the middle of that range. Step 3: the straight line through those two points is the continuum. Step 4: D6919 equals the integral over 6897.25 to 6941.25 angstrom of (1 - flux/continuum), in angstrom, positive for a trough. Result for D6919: 4.7 angstrom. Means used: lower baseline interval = 3.22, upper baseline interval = 3.13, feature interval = 2.84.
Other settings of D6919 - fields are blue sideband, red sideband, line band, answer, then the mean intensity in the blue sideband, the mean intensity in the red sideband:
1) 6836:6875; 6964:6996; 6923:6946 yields 2.9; 3.31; 3.08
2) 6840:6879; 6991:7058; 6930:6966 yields 1.4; 3.27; 3.11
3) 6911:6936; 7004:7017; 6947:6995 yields -1.7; 2.68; 3.26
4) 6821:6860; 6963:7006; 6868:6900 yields 1.4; 3.38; 3.12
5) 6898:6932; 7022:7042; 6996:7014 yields -2.1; 2.8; 2.95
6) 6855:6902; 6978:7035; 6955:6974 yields 1.5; 3.18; 3.15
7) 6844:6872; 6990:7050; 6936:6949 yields 0.1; 3.28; 3.15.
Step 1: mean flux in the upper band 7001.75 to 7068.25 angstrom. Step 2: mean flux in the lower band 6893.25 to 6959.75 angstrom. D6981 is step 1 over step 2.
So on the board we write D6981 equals 1.0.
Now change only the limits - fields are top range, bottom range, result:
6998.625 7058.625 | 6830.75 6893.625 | 0.96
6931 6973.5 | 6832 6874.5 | 0.93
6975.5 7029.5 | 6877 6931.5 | 1.09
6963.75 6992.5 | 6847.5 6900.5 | 0.96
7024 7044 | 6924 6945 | 1.06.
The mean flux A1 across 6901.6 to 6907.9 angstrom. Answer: 3.03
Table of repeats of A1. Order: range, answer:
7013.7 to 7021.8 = 3.38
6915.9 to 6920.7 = 3.07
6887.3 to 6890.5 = 3.18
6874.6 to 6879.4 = 3.02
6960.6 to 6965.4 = 2.86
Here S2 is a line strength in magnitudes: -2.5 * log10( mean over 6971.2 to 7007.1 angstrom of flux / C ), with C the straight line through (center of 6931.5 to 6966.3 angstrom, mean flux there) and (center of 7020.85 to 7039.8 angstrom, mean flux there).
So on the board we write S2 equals -0.04 mag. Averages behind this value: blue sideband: 3.1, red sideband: 2.93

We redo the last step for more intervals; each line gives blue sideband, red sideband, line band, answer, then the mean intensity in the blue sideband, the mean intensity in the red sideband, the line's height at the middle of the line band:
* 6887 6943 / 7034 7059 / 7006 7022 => -0.14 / 2.88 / 2.92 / 2.91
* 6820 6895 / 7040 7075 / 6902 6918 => 0.12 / 3.29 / 3.07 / 3.23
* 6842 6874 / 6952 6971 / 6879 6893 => 0.02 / 3.3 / 2.93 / 3.2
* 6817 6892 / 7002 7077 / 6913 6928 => 0.19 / 3.29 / 3.1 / 3.22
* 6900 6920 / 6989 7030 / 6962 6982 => 0.01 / 2.9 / 3.22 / 3.1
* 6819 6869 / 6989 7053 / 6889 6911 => 0.04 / 3.36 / 3.13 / 3.29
